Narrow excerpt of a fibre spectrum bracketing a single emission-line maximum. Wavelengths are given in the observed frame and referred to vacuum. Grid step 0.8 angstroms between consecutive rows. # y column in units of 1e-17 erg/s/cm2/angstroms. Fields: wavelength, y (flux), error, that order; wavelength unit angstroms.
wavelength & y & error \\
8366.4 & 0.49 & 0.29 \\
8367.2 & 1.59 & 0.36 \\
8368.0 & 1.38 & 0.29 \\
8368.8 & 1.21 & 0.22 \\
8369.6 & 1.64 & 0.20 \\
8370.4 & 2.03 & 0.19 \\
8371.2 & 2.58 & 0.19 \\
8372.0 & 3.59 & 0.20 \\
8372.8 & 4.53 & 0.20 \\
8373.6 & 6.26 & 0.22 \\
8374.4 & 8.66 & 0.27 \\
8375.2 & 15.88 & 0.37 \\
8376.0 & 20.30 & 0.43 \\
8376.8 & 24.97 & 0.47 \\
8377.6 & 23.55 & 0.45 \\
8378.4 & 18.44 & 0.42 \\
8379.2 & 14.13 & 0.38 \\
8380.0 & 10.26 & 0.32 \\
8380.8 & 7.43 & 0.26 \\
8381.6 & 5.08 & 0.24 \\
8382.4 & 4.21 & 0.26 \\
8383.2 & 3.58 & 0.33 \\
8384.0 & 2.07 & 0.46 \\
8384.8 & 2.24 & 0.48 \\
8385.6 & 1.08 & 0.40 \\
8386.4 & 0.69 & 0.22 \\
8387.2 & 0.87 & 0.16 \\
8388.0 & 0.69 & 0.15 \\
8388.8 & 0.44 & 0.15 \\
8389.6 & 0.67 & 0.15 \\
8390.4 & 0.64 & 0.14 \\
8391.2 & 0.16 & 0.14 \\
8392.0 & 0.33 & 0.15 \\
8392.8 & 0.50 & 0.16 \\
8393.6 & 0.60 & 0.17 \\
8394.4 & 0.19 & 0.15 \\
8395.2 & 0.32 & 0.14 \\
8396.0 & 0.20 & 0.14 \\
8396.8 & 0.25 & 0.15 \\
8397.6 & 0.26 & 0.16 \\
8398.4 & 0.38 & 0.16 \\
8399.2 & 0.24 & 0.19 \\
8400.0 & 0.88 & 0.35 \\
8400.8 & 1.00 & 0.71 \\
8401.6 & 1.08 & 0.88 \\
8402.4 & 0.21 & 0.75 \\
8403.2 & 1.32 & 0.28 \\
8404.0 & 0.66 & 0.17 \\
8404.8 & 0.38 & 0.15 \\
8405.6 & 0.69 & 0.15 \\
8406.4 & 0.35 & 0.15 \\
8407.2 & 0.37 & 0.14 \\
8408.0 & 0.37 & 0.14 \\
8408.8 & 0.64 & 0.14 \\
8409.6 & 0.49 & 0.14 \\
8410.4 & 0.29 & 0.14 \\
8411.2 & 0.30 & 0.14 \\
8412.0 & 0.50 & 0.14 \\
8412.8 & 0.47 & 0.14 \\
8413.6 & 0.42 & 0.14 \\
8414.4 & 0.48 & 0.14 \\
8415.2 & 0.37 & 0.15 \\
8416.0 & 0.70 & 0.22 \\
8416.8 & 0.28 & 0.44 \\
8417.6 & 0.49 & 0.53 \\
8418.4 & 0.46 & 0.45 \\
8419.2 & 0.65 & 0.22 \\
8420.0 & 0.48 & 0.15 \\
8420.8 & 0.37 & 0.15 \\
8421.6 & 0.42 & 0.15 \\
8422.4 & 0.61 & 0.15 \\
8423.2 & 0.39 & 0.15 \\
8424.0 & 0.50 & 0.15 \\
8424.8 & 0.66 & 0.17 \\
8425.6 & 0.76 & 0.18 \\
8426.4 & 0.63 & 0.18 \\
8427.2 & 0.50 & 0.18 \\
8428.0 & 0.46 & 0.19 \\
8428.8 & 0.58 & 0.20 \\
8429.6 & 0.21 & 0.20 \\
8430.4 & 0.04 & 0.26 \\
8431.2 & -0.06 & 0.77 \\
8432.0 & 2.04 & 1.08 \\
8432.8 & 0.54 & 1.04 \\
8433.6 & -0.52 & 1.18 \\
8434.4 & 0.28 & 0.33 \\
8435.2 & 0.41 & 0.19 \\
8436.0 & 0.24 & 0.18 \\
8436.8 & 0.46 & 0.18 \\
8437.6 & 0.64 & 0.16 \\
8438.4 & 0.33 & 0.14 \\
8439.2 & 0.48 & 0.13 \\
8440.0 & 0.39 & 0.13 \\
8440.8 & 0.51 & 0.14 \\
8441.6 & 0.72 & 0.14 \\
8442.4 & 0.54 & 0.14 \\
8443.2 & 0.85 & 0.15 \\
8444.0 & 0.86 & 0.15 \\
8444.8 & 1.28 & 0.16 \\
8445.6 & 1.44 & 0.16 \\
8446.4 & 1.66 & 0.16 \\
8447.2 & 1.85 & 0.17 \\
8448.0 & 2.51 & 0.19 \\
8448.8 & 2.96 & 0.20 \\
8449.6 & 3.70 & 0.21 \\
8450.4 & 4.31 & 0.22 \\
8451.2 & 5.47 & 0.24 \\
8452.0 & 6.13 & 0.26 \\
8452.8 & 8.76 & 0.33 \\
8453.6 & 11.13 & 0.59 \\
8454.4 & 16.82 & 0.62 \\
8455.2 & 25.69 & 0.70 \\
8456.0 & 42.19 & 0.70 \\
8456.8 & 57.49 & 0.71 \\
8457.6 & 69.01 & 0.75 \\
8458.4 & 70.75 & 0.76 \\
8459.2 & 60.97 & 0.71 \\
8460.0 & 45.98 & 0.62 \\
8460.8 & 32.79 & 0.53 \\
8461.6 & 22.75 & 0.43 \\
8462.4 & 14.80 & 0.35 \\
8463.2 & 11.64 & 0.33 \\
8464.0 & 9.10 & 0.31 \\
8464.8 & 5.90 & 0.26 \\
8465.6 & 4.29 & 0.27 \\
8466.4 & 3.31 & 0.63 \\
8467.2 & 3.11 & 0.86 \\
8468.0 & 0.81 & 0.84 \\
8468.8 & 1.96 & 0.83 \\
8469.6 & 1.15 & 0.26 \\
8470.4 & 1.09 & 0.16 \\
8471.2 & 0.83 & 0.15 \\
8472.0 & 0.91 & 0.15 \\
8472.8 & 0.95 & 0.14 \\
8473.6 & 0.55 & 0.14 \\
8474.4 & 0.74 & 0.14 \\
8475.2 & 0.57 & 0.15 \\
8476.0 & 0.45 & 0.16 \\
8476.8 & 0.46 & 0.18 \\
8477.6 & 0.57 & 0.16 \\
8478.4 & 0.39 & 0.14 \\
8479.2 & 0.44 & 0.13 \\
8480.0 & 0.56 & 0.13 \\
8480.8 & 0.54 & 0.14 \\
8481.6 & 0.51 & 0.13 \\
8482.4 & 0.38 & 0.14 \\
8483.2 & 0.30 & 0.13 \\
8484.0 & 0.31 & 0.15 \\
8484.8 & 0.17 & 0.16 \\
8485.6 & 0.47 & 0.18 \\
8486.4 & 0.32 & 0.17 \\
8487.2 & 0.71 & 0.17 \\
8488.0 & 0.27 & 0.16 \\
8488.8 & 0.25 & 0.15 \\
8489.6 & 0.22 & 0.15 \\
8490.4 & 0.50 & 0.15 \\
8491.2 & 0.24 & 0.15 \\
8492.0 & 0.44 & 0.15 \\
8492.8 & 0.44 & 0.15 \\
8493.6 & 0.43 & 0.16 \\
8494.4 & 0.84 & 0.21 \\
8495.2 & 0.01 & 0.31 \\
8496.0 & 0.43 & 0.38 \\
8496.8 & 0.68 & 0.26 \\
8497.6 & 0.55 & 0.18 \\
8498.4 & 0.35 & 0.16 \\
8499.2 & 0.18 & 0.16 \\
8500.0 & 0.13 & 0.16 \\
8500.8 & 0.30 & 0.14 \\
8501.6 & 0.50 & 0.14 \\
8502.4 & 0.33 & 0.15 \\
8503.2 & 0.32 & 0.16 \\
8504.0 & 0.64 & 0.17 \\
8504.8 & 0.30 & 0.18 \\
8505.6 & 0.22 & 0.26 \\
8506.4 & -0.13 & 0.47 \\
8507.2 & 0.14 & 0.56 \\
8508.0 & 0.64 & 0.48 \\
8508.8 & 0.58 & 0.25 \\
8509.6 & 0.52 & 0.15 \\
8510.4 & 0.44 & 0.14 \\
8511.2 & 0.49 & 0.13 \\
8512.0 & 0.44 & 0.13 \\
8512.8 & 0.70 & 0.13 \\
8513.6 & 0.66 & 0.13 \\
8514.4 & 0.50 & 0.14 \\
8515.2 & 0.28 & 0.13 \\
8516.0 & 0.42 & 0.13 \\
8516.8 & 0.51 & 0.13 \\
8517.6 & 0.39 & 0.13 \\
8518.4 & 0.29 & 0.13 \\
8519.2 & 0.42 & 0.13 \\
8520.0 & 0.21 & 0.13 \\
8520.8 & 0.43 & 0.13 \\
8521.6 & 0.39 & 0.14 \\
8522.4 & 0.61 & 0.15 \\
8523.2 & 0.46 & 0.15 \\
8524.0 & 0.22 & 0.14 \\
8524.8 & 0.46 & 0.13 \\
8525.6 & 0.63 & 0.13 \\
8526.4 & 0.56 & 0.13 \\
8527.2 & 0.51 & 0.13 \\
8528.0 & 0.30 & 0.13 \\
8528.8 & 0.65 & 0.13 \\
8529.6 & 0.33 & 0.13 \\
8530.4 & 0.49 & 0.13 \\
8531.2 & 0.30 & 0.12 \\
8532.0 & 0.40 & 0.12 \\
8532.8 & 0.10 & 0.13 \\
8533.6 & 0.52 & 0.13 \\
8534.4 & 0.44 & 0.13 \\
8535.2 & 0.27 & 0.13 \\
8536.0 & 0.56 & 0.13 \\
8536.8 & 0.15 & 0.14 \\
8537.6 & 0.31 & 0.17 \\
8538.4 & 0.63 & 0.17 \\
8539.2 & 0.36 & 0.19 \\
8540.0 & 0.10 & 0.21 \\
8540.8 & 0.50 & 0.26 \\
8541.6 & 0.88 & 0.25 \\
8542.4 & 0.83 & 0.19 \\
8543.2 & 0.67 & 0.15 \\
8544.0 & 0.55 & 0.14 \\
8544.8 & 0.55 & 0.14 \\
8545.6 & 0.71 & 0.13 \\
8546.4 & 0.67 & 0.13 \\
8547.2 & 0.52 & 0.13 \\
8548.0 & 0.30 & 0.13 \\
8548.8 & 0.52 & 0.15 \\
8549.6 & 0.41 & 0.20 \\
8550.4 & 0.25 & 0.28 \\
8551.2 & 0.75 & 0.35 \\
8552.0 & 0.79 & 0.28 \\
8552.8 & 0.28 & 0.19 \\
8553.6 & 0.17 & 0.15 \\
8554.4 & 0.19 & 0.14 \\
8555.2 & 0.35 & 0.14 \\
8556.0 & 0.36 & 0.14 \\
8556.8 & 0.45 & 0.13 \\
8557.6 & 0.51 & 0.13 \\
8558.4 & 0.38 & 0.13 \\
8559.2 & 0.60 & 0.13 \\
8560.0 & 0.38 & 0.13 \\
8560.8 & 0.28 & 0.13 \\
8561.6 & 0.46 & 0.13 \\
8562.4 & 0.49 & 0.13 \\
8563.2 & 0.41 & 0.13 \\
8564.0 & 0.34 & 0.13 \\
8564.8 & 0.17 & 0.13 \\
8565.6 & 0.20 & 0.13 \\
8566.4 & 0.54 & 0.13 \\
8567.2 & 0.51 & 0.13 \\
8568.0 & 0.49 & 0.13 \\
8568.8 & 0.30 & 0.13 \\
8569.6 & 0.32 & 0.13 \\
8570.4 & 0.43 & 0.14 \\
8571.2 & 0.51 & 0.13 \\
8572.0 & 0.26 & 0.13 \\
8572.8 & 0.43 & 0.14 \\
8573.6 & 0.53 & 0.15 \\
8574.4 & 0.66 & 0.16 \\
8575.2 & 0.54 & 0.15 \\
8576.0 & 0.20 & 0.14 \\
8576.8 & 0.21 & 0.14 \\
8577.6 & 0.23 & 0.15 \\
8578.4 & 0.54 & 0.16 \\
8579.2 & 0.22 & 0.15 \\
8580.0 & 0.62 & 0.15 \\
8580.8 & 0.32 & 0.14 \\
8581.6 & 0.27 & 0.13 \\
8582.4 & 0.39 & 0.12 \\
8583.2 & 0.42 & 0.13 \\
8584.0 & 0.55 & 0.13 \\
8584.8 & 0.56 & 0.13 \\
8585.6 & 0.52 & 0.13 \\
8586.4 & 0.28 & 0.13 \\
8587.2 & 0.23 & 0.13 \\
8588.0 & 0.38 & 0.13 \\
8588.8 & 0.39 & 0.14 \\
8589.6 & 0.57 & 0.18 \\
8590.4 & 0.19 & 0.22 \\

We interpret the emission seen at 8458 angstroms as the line [O III]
